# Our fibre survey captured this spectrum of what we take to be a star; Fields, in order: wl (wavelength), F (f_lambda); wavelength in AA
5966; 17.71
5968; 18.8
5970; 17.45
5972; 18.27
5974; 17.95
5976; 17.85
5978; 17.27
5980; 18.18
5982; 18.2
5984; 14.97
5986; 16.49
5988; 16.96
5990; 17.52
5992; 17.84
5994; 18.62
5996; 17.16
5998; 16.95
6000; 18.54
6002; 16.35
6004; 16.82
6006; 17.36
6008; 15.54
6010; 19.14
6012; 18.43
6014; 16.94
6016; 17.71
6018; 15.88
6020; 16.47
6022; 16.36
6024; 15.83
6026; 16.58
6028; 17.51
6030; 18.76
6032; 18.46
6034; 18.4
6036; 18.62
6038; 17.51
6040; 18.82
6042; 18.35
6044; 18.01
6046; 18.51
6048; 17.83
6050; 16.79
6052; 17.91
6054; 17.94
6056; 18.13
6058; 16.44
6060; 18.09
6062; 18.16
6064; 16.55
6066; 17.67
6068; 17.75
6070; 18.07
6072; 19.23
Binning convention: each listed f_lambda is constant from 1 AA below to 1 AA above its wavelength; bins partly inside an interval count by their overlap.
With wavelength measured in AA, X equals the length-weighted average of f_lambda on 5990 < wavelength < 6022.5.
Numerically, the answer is 17.3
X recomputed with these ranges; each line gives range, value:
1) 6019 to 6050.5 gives 17.7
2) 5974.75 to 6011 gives 17.3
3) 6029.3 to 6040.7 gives 18.4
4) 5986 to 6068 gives 17.5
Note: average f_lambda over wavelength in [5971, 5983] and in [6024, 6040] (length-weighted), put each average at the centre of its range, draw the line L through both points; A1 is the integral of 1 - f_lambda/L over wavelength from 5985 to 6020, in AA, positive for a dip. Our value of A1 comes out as 1.3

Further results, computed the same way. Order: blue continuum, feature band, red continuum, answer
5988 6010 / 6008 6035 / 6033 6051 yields 0.6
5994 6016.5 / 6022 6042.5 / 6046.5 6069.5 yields -0.3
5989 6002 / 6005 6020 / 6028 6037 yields 0.7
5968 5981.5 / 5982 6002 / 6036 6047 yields 0.9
